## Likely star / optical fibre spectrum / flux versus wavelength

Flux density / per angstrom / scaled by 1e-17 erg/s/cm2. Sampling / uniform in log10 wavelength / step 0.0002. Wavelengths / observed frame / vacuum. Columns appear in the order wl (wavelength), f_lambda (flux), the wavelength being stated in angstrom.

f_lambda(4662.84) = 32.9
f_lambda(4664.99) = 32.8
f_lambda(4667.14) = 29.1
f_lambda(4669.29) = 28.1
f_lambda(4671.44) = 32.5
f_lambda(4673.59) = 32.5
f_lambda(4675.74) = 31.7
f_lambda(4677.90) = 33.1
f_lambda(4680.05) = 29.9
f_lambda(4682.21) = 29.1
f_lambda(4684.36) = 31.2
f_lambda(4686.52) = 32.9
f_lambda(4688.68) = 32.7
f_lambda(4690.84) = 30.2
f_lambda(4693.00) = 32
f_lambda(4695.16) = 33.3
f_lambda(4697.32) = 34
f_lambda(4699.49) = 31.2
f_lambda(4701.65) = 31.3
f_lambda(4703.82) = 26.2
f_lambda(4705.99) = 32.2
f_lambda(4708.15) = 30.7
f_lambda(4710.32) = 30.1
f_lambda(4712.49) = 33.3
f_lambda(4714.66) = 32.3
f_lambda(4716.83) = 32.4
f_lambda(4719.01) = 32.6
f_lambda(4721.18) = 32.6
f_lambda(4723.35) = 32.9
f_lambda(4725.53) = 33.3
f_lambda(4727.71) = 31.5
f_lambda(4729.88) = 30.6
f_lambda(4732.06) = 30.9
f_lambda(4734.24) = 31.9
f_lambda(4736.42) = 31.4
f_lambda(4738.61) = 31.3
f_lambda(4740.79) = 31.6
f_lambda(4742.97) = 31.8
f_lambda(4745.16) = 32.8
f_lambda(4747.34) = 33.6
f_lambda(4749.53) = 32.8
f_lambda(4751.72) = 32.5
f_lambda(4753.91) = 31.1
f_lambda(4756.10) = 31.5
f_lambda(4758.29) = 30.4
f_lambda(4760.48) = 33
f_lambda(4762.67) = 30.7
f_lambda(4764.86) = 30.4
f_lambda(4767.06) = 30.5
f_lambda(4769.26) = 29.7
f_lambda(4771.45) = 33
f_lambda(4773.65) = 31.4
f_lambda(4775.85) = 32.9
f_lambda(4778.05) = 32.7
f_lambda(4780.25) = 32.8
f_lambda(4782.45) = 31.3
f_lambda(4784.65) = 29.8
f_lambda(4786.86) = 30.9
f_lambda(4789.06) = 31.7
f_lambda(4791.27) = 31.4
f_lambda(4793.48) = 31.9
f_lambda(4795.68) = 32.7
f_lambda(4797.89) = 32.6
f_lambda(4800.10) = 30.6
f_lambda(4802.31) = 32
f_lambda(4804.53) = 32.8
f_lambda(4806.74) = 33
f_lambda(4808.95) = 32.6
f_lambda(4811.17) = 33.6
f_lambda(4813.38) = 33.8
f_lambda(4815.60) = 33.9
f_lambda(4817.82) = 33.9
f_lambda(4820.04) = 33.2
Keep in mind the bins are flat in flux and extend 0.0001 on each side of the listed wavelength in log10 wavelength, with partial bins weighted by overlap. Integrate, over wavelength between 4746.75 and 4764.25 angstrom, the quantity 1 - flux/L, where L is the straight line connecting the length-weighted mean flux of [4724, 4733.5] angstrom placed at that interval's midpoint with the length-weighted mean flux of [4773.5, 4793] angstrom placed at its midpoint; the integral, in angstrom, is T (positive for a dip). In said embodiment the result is -0.1 angstrom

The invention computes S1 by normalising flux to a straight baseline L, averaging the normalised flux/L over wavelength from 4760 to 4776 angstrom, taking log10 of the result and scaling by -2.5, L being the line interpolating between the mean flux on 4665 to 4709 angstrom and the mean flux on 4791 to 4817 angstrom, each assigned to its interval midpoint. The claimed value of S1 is 0.03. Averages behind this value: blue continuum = 31.2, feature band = 31.3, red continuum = 32.6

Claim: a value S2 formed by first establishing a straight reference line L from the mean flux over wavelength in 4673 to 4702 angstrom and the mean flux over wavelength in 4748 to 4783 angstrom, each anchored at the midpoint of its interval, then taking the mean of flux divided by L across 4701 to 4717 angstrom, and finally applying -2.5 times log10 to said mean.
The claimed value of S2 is 0.03 mag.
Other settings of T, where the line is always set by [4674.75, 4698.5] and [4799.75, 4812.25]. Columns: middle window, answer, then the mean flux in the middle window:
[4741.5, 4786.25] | 0.8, 31.7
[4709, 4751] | 0.0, 32.1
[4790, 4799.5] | 0.1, 32.1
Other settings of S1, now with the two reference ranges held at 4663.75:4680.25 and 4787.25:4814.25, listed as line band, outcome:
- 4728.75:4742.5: 0.017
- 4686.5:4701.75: -0.025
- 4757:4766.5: 0.032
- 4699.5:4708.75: 0.047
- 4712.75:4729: -0.028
